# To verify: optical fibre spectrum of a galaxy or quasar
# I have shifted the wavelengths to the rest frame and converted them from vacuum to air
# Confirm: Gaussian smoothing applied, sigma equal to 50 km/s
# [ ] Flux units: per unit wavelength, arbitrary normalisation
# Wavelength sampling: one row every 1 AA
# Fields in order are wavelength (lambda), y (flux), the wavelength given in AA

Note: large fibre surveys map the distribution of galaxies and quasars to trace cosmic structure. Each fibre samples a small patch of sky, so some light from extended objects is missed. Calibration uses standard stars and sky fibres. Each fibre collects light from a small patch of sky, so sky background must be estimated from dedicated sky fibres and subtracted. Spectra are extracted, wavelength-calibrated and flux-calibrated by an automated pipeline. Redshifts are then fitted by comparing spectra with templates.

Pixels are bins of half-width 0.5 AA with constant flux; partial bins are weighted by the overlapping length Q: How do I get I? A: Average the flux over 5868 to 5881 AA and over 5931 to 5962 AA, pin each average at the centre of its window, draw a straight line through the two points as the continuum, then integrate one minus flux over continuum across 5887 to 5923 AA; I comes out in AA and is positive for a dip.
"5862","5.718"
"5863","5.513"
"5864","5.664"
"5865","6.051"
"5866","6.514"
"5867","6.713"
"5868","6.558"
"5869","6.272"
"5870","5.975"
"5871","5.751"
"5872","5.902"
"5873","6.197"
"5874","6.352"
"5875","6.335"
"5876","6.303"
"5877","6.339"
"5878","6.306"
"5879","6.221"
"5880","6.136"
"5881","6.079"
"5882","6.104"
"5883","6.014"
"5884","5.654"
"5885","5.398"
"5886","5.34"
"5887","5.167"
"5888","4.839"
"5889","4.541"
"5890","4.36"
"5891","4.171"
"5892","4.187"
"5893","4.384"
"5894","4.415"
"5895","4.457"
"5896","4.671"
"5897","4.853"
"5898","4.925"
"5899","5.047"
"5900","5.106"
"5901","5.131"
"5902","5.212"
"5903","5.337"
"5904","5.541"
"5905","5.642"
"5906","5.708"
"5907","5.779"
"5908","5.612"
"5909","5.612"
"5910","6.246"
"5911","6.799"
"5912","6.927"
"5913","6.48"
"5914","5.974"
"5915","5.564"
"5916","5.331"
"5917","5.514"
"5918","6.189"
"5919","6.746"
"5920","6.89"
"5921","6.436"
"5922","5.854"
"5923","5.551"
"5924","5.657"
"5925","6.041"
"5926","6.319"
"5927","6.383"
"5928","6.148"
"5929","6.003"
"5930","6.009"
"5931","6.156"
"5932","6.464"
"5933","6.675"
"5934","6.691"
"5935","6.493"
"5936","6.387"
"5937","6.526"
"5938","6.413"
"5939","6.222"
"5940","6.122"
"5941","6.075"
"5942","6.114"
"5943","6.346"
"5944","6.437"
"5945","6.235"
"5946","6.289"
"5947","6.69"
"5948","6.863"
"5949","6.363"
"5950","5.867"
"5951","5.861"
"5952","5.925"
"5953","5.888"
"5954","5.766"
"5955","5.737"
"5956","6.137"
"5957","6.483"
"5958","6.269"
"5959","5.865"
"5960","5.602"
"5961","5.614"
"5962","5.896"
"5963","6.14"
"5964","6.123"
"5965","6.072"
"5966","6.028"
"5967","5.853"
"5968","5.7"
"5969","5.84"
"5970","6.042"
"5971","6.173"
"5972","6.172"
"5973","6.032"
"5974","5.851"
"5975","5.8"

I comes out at 4.4 AA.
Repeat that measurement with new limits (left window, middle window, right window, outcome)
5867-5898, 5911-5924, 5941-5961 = -0.7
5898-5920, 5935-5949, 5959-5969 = -1.2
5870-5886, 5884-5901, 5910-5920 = 3.7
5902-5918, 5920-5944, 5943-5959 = -0.8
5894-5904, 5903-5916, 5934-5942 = -1.5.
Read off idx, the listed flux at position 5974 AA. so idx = 5.851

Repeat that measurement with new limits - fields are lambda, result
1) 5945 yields 6.235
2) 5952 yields 5.925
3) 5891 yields 4.171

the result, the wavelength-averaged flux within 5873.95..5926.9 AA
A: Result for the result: 5.62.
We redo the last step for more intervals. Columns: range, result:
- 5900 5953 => 6.1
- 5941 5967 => 6.1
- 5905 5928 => 6.07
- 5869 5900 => 5.42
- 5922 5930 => 6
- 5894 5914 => 5.51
